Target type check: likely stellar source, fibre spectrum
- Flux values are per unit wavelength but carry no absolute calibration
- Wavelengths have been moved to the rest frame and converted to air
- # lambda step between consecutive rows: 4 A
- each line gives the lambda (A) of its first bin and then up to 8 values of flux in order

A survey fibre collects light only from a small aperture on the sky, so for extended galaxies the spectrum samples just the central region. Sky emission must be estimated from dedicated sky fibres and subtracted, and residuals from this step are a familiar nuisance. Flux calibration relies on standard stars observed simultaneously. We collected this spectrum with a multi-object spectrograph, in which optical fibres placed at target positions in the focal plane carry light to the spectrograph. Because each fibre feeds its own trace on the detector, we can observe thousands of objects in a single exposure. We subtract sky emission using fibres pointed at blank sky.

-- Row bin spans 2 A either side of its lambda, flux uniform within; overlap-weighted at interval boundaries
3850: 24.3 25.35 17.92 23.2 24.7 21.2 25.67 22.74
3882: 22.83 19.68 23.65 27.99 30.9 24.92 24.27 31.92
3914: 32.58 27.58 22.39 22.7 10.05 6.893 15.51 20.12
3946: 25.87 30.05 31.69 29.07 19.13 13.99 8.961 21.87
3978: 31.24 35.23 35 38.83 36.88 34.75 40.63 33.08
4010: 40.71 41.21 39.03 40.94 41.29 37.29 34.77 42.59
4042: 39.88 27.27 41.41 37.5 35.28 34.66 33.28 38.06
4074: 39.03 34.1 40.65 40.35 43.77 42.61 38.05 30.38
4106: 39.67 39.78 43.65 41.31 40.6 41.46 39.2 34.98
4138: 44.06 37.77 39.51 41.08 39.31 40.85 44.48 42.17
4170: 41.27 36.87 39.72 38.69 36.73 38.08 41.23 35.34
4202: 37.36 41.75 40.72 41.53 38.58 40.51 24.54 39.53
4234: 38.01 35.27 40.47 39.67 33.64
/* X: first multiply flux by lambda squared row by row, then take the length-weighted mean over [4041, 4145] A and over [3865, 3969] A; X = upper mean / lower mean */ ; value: 1.81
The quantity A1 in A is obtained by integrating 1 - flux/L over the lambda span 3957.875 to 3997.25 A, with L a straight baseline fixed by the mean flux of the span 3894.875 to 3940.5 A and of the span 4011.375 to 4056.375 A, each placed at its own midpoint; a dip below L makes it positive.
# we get 5.1 A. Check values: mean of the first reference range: 22.8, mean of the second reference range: 38.5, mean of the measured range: 27.2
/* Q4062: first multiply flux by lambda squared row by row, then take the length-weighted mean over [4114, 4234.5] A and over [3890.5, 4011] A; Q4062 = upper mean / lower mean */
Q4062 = 1.6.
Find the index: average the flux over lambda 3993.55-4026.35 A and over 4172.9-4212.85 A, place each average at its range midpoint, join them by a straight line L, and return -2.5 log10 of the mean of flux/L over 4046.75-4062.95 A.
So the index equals 0.06 mag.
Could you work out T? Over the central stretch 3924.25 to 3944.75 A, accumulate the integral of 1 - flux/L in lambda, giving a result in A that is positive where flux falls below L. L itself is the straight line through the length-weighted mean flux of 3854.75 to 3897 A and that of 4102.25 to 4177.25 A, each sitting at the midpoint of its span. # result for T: 8.8 A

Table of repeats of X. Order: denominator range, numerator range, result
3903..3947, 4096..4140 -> 1.99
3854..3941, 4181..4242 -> 1.94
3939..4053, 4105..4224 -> 1.33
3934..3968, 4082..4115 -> 1.92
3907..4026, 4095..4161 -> 1.51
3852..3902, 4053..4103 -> 1.75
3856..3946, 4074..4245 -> 1.96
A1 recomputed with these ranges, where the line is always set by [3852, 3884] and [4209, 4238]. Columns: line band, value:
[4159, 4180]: -3.4 A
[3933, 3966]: 5.1 A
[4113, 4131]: -4.3 A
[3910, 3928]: -1.4 A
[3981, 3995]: -4.4 A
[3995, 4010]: -4.4 A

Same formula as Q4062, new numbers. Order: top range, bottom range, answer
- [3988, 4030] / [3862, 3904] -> 1.69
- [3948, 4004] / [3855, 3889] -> 1.37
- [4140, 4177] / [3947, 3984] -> 1.80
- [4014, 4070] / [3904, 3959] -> 1.68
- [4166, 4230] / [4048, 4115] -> 1.06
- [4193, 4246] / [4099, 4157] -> 1.01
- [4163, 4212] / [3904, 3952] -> 1.99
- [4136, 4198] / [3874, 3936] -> 1.94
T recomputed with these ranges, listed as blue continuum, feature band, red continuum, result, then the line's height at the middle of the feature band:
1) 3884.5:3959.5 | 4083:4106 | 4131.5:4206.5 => -2.9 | 34.8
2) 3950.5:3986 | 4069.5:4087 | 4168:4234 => -4.0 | 31.2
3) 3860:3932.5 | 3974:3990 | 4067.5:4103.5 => -1.1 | 30.8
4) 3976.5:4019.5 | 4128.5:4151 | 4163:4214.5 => -0.3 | 38.8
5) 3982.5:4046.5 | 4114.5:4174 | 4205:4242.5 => -4.1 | 37.9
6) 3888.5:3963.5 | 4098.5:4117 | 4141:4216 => -1.6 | 35.4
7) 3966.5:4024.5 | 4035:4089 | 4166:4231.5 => -3.2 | 35.2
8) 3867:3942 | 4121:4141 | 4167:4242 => -3.2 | 34.5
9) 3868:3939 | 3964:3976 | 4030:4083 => 5.8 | 29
